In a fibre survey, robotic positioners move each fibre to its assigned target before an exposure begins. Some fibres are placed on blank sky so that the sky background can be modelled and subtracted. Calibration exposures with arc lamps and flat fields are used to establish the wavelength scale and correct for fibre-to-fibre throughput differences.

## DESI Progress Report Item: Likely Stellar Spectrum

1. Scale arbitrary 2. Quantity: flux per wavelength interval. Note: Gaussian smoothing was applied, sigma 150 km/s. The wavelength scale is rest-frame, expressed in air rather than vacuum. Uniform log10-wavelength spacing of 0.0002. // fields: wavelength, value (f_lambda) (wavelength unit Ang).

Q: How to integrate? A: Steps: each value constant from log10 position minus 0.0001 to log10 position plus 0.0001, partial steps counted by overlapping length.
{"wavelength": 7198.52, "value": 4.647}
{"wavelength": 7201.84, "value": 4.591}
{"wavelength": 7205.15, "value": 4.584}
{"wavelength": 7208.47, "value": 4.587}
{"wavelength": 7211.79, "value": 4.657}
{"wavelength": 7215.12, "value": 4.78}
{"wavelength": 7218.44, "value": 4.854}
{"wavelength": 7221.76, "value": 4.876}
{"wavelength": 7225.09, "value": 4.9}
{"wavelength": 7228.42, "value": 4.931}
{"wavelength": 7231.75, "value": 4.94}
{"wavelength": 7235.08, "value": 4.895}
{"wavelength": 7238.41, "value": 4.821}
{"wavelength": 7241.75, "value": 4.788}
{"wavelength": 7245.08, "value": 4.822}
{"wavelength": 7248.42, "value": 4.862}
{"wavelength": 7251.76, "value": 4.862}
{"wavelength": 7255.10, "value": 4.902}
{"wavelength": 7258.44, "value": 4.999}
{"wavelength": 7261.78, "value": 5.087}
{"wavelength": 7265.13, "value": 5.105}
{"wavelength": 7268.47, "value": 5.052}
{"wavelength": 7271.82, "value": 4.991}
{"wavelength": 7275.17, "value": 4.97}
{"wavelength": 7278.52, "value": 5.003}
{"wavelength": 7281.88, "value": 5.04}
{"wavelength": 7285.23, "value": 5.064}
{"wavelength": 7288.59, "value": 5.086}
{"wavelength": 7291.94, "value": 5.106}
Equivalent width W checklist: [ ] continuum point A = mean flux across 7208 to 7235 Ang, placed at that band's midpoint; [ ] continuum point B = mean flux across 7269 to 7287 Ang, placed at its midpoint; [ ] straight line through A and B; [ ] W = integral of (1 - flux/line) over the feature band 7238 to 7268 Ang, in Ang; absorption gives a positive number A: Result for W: 0.0 Ang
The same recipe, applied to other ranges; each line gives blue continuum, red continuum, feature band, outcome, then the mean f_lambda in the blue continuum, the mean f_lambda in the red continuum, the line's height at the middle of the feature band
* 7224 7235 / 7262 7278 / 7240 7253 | 0.4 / 4.92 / 5.03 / 4.97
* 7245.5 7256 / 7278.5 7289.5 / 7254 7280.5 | -0.3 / 4.87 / 5.05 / 4.96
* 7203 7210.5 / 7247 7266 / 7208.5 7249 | -0.6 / 4.59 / 4.97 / 4.76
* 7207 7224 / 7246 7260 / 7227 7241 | -0.2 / 4.76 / 4.9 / 4.83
